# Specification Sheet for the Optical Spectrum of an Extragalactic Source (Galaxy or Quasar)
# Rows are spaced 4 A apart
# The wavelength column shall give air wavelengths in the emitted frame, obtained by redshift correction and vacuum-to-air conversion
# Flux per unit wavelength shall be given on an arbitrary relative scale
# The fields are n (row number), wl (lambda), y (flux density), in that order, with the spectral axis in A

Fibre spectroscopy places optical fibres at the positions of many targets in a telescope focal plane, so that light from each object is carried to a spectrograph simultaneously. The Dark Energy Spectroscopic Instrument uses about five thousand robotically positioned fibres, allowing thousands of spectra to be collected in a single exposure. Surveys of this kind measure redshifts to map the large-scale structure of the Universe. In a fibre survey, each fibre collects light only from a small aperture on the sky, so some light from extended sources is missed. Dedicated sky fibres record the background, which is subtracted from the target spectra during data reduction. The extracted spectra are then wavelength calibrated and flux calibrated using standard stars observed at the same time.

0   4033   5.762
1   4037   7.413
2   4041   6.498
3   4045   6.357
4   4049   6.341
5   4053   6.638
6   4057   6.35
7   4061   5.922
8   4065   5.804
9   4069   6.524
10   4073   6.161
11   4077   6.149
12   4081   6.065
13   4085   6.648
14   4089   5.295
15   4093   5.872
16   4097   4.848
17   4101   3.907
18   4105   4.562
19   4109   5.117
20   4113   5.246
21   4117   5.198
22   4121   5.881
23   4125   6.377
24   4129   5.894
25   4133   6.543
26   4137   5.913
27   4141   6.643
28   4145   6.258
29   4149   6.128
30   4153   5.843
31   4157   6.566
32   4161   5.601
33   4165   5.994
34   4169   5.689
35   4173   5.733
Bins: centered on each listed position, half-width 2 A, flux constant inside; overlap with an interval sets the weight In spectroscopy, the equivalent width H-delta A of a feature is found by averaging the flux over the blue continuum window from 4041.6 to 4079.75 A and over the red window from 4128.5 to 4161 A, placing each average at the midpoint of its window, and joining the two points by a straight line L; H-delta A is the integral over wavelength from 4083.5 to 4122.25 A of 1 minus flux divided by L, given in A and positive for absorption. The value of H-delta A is 6.2 A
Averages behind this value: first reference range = 6.26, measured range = 5.23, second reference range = 6.2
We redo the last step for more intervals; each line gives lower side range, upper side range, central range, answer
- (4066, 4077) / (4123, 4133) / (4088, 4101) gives 2.3 A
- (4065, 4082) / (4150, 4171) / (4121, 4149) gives -1.0 A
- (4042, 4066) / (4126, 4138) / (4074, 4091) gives 0.5 A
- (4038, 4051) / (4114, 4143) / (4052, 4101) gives 3.0 A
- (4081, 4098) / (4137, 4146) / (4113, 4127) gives 0.9 A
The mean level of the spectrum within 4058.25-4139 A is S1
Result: 5.7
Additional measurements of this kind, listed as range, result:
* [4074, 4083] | 6.11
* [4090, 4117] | 4.96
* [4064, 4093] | 6.09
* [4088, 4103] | 4.96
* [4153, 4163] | 6.04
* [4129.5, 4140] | 6.22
